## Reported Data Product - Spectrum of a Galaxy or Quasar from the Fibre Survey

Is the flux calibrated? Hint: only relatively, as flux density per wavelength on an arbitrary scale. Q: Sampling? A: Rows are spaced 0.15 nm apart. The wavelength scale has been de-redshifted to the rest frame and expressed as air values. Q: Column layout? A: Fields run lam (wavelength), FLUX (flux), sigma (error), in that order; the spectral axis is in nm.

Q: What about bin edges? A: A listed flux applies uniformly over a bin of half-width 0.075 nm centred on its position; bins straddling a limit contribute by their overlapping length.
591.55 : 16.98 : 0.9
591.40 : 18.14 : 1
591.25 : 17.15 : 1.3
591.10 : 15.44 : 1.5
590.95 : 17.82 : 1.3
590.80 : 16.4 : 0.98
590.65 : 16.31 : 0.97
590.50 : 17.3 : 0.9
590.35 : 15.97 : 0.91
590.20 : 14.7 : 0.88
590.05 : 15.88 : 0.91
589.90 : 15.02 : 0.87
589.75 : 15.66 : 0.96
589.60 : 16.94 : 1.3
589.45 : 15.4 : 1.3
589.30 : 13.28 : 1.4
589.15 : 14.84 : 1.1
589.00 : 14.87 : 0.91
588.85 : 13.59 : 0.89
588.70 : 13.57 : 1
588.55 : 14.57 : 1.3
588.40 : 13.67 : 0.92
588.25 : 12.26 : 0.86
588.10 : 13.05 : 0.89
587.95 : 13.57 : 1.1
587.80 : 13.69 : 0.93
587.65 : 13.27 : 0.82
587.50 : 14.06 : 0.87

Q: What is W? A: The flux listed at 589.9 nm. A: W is 15.02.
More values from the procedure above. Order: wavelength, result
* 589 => 14.87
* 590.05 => 15.88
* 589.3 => 13.28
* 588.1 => 13.05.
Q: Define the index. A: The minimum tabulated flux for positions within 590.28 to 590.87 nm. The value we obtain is 15.97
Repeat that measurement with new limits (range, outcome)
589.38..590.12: 15.02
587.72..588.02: 13.57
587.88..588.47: 12.26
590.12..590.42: 14.7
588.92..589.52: 13.28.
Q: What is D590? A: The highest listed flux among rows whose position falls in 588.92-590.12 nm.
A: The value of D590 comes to 16.94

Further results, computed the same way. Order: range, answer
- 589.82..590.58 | 17.3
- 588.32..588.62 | 14.57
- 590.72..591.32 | 17.82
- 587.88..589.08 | 14.87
